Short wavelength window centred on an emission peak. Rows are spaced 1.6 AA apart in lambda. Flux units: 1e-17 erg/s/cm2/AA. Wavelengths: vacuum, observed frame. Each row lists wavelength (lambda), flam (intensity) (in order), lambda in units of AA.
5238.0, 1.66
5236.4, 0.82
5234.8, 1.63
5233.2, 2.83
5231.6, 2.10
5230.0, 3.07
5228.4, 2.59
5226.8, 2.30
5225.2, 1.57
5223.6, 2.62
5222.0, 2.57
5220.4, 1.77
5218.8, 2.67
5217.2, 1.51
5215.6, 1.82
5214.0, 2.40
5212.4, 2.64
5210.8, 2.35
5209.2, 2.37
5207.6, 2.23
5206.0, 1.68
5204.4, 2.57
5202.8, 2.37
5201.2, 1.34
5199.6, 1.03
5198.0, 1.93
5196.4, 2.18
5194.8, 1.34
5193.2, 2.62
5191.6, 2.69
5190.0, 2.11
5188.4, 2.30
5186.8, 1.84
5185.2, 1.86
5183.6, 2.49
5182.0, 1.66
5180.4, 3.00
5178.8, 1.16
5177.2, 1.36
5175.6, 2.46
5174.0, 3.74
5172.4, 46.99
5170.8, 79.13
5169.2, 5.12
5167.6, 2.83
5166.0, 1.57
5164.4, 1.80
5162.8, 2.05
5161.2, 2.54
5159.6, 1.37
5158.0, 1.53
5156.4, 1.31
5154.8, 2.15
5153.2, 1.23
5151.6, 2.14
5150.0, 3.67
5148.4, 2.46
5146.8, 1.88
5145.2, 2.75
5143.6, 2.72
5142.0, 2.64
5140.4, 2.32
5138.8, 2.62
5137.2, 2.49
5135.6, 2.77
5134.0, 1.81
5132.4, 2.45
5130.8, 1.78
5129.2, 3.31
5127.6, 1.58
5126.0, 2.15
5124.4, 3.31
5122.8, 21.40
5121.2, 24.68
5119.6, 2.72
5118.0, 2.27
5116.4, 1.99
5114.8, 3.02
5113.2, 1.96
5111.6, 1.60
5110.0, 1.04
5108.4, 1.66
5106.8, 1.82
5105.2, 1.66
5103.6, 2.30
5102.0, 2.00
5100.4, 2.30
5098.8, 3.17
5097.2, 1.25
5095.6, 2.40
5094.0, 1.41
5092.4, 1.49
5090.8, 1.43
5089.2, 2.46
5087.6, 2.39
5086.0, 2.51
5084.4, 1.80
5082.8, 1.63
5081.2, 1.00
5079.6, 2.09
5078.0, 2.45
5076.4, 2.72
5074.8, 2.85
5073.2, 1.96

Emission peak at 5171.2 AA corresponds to [O III]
